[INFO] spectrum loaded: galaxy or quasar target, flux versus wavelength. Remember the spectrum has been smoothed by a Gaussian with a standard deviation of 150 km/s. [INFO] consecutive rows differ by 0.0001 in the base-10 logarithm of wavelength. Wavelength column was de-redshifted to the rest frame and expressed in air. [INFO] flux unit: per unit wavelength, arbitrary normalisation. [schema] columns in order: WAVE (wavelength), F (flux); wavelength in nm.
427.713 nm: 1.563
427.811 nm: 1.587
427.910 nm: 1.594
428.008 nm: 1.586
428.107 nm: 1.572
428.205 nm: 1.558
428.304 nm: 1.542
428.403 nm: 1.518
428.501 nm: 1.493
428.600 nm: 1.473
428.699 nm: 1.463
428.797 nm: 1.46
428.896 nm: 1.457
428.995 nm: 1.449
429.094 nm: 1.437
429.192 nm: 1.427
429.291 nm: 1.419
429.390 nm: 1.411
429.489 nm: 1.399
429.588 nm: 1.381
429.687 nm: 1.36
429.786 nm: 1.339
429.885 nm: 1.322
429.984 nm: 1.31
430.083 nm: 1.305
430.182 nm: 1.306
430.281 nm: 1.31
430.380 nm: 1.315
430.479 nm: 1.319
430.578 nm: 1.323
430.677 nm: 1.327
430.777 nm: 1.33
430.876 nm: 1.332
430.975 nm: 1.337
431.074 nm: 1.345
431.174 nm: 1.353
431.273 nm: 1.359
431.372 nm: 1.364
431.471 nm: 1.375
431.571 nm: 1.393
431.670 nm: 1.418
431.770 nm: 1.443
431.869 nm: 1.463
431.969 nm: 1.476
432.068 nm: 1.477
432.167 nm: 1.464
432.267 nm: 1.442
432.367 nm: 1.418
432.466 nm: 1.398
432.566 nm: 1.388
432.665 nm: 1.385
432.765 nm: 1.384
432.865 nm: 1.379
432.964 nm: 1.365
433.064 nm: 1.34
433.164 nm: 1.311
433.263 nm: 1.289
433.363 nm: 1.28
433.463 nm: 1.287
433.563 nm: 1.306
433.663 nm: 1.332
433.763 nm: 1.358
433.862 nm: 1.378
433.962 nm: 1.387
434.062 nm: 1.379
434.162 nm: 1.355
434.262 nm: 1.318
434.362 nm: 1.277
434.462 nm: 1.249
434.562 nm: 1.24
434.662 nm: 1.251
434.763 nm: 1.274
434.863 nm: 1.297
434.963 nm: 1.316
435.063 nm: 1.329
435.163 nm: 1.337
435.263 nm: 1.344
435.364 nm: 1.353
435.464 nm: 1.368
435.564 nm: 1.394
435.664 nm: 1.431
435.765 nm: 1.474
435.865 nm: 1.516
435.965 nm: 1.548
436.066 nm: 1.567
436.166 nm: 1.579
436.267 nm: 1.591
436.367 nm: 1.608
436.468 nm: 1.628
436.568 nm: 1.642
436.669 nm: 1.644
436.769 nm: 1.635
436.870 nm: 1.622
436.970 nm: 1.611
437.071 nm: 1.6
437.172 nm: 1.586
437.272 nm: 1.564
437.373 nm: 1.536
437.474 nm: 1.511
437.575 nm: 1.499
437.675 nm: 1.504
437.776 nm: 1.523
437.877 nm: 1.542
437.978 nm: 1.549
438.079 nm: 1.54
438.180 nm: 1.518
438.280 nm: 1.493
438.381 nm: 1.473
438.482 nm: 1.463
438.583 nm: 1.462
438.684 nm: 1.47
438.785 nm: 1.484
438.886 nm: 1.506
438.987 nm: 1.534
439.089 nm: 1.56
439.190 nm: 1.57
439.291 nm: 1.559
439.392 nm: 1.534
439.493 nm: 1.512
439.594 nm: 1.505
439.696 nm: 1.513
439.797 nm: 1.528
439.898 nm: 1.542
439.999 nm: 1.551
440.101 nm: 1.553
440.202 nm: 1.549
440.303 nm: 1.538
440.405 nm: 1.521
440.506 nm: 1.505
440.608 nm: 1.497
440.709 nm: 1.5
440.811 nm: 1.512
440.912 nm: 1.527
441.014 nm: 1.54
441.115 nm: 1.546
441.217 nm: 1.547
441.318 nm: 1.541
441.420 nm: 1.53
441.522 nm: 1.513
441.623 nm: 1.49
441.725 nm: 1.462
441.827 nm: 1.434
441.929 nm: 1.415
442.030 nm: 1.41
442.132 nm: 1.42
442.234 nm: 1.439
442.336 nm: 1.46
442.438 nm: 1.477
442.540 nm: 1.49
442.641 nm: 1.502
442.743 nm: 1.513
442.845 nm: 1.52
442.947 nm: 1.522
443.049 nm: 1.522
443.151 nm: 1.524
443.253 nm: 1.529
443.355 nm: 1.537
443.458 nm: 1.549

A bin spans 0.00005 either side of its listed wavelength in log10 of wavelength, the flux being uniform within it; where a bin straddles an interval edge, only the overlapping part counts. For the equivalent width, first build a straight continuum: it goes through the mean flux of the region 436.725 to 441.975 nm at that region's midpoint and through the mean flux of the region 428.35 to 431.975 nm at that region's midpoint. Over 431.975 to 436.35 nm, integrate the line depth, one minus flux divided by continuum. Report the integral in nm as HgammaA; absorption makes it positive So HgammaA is 0.21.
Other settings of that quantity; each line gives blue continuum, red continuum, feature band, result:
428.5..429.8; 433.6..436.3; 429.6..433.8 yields 0.132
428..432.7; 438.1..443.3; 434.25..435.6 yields 0.131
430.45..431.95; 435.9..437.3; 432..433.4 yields 0.049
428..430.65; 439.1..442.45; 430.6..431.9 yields 0.054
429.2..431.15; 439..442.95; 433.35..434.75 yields 0.088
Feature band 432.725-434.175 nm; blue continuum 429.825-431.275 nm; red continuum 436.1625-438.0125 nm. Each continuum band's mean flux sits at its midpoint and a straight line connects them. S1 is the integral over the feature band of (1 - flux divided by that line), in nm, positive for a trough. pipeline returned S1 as 0.096 nm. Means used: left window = 1.33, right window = 1.58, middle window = 1.34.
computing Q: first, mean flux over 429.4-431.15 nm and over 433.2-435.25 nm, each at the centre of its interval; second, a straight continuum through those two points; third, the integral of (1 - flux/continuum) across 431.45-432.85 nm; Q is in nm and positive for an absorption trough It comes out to -0.10 nm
